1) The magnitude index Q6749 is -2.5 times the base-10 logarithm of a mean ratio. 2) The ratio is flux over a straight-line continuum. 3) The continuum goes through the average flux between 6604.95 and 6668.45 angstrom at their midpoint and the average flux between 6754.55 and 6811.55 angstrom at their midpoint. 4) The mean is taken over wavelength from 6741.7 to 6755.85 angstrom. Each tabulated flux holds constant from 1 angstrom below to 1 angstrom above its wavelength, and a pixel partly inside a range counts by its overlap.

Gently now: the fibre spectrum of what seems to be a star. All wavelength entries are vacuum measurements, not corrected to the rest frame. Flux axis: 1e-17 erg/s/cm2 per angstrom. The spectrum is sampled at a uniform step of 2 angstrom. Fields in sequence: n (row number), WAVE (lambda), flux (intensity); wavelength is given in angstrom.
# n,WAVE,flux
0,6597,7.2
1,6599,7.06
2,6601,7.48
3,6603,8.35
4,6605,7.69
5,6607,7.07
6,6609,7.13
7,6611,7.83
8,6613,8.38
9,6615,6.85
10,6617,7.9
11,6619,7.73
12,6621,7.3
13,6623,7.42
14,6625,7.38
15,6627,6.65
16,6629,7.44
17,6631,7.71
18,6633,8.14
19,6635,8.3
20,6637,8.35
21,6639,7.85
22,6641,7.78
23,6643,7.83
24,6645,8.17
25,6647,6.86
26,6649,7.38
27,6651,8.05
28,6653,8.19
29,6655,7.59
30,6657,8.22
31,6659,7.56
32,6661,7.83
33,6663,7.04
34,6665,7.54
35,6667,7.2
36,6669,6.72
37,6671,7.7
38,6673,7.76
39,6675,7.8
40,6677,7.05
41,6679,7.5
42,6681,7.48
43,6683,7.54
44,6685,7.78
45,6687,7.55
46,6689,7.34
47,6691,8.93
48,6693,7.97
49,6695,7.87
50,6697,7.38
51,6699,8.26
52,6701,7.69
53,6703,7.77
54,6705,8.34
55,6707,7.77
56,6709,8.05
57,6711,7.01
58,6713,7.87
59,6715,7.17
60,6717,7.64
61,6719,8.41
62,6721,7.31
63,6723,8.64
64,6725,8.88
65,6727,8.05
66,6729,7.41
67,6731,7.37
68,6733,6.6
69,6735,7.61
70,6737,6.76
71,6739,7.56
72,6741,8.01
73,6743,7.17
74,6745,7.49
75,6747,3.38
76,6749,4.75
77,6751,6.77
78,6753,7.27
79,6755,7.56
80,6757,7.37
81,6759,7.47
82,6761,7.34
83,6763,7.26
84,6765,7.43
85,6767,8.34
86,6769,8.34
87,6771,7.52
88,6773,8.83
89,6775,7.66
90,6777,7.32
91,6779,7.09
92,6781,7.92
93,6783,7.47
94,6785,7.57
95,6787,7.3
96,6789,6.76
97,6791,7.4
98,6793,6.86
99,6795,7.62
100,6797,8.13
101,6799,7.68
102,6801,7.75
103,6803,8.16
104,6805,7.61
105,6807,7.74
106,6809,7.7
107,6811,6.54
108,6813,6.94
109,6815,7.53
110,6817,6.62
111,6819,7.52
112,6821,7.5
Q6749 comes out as 0.19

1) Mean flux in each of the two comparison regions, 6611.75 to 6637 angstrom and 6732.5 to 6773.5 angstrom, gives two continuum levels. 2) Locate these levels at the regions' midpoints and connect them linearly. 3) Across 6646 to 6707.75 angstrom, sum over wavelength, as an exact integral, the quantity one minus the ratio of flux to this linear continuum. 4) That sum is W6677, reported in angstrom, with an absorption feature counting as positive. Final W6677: -1.86 angstrom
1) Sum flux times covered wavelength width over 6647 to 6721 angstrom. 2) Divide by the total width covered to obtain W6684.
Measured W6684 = 7.68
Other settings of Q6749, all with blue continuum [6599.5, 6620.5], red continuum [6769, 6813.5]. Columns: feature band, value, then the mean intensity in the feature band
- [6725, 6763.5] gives 0.076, 7.06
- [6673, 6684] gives 0.013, 7.5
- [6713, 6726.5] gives -0.059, 8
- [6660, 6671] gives 0.043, 7.31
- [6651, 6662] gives -0.041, 7.89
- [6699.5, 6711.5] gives -0.034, 7.82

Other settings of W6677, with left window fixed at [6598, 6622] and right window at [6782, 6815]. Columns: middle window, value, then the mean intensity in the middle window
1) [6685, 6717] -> -1.2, 7.79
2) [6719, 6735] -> -0.6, 7.78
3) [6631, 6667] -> -1.2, 7.79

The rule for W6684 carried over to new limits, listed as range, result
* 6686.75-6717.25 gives 7.8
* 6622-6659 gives 7.73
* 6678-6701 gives 7.78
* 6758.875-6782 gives 7.72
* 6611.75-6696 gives 7.66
